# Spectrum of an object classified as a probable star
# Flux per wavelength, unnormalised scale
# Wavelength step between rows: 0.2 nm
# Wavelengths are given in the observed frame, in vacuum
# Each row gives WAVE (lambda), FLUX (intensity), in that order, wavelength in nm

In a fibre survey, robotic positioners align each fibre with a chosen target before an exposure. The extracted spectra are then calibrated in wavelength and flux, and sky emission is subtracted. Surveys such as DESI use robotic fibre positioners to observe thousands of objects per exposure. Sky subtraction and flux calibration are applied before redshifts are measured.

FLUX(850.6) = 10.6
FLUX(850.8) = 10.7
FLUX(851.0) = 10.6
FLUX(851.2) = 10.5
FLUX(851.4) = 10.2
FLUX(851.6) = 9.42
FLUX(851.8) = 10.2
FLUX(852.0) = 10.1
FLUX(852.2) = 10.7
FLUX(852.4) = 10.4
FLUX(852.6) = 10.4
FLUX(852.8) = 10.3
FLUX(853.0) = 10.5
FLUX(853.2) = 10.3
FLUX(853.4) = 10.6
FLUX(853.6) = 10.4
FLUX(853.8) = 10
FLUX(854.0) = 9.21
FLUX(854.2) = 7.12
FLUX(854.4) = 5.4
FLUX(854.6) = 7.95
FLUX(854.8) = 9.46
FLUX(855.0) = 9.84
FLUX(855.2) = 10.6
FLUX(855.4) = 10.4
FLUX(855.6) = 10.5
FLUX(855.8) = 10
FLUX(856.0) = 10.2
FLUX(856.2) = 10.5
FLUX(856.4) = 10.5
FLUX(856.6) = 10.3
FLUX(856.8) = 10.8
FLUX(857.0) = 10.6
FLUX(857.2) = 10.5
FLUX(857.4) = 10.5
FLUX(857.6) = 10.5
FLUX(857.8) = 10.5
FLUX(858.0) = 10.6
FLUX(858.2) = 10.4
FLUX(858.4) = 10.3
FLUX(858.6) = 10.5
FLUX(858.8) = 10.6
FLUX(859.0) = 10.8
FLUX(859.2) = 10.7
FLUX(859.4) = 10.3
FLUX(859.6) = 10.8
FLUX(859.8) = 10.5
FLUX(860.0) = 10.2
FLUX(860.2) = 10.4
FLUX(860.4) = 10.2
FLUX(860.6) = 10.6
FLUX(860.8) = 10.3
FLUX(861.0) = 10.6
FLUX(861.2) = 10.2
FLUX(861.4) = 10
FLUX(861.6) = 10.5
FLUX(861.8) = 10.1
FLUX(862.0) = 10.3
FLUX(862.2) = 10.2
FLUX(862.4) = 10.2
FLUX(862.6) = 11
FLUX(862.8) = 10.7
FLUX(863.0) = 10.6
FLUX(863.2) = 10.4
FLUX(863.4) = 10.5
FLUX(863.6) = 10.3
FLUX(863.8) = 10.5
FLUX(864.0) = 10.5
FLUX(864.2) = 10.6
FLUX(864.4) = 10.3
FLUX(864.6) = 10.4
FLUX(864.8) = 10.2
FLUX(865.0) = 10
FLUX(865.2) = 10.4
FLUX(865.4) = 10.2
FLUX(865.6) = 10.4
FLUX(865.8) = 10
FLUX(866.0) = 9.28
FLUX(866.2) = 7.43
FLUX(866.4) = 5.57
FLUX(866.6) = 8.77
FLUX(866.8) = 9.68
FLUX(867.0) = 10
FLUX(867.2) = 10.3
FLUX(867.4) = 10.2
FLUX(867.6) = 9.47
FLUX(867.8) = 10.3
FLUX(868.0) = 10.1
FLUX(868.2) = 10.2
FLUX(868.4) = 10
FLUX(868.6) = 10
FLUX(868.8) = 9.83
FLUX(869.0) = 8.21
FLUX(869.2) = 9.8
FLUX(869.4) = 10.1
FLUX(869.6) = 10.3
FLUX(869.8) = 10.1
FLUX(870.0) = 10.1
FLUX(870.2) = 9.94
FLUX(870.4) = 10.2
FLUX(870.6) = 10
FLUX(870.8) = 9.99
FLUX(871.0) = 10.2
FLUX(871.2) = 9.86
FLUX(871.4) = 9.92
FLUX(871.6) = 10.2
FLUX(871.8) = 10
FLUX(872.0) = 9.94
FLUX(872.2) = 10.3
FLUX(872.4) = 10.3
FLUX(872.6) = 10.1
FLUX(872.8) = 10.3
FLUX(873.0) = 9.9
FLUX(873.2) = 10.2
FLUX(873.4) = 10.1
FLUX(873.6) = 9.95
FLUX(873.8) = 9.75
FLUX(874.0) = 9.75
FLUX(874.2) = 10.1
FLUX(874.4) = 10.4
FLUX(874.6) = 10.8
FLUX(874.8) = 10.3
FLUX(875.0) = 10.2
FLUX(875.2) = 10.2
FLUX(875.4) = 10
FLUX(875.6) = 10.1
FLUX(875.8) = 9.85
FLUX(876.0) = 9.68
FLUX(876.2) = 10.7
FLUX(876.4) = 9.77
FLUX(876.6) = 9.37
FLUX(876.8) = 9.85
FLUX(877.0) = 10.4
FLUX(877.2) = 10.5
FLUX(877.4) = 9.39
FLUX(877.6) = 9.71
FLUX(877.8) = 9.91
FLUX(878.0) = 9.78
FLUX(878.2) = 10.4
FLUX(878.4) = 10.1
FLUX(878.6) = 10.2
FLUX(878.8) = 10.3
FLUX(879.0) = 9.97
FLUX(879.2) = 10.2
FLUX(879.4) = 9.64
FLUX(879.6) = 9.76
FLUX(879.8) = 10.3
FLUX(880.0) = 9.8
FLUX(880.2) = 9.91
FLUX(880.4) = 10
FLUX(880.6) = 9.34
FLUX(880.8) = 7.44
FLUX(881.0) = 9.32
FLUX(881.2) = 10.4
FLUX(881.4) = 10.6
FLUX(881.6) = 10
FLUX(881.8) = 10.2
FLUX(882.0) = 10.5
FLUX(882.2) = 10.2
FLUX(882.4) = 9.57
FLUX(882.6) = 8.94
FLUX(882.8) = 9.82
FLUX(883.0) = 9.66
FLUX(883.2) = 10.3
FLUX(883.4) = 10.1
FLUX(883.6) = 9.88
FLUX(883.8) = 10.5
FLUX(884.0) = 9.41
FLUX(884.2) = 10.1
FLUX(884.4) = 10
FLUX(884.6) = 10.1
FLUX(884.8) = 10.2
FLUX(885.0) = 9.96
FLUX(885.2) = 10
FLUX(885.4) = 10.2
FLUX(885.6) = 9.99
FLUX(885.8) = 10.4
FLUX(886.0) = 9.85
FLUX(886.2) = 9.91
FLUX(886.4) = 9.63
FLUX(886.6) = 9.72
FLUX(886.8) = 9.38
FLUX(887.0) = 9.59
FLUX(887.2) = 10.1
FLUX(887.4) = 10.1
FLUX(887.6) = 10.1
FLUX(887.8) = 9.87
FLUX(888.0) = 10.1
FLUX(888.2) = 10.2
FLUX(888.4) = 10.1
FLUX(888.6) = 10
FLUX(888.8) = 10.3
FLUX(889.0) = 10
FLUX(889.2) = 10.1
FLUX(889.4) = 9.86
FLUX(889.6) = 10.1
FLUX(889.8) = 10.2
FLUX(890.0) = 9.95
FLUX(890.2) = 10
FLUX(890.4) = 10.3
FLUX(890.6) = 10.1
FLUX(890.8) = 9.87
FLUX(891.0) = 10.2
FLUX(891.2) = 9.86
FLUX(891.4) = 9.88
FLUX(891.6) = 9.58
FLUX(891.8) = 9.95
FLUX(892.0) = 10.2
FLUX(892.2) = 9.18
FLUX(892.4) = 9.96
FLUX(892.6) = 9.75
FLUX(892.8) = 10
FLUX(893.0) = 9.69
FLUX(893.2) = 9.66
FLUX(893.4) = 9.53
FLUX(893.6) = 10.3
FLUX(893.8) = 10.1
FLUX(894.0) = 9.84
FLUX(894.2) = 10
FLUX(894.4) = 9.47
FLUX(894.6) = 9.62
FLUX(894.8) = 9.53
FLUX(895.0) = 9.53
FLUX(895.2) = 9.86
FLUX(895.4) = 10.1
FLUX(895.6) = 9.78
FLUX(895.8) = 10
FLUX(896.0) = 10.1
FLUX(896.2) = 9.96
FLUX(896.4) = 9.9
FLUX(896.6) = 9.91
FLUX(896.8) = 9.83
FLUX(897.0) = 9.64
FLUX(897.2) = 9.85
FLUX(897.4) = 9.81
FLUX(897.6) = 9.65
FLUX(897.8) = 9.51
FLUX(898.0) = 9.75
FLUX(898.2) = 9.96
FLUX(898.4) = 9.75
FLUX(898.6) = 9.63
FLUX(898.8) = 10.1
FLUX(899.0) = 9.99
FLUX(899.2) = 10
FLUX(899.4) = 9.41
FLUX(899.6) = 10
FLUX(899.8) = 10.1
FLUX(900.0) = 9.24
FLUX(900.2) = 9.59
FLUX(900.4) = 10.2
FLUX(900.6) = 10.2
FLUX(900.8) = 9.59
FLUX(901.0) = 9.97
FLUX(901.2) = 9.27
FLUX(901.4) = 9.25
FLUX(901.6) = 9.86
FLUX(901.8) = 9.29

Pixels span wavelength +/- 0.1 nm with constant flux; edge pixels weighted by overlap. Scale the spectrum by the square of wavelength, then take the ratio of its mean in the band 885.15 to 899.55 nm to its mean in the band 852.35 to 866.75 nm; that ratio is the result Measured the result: 1.1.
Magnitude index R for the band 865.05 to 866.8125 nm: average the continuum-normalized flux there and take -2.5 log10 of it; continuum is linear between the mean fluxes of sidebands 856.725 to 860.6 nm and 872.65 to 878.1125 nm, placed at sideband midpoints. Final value 0.138 mag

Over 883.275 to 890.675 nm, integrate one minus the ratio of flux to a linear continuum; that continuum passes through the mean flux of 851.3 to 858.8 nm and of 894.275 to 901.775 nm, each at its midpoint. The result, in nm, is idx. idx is -0.128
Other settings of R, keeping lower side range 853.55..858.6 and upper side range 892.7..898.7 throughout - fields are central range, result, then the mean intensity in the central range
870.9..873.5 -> -0.03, 10.1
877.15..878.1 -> 0.00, 9.82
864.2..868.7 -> 0.02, 9.71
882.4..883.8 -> 0.00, 9.82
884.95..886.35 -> -0.02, 10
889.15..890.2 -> -0.02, 10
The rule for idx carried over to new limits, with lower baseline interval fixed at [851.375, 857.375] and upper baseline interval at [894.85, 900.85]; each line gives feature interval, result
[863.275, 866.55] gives 0.040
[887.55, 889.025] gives -0.036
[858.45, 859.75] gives -0.091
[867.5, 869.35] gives 0.021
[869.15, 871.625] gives -0.043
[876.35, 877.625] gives 0.001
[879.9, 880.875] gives 0.051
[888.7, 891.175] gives -0.057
